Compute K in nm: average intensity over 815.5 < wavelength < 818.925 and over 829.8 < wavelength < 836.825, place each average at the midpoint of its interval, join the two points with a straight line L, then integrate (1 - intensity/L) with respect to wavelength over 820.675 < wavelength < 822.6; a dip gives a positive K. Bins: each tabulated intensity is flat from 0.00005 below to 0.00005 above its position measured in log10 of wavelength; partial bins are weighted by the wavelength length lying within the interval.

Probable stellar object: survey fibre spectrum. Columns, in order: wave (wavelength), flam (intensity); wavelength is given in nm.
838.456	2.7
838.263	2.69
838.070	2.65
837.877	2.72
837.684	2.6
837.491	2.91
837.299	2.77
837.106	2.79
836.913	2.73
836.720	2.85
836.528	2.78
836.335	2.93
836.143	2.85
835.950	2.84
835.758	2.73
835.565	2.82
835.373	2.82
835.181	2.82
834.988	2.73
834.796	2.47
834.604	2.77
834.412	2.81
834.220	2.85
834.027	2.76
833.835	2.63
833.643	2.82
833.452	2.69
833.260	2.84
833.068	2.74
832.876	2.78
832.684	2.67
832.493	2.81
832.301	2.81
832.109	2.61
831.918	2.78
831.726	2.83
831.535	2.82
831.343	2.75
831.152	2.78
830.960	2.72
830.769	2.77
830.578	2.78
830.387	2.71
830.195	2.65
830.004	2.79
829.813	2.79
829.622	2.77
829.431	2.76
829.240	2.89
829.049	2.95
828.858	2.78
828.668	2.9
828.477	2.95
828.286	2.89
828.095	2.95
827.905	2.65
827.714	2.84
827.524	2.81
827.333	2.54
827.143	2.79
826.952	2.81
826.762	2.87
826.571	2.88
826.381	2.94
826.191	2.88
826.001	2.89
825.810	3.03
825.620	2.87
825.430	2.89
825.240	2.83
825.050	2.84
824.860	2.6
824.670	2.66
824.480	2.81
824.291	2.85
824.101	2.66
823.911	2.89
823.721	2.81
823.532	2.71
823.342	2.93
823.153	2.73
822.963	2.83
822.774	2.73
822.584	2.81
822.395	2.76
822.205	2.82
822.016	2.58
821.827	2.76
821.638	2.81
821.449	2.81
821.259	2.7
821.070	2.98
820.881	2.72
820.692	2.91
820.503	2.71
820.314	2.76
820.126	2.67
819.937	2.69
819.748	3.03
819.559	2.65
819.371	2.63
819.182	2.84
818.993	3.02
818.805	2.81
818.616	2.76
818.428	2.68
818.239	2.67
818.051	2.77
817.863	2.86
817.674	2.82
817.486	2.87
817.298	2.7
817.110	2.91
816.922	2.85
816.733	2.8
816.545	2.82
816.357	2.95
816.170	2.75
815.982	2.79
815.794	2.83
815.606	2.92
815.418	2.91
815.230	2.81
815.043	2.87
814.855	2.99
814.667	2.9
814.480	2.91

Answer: 0.01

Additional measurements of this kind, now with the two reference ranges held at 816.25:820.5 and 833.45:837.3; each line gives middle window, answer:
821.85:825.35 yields 0.03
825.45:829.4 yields -0.10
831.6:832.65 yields 0.01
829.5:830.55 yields 0.01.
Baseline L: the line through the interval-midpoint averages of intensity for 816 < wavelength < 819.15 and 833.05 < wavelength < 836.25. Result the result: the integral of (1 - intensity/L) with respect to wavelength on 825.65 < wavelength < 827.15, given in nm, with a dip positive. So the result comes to -0.055 nm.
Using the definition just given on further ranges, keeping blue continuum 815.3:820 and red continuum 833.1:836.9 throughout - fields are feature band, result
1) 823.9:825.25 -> 0.02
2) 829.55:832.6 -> 0.03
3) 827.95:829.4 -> -0.05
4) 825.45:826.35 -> -0.04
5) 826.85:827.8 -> 0.01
